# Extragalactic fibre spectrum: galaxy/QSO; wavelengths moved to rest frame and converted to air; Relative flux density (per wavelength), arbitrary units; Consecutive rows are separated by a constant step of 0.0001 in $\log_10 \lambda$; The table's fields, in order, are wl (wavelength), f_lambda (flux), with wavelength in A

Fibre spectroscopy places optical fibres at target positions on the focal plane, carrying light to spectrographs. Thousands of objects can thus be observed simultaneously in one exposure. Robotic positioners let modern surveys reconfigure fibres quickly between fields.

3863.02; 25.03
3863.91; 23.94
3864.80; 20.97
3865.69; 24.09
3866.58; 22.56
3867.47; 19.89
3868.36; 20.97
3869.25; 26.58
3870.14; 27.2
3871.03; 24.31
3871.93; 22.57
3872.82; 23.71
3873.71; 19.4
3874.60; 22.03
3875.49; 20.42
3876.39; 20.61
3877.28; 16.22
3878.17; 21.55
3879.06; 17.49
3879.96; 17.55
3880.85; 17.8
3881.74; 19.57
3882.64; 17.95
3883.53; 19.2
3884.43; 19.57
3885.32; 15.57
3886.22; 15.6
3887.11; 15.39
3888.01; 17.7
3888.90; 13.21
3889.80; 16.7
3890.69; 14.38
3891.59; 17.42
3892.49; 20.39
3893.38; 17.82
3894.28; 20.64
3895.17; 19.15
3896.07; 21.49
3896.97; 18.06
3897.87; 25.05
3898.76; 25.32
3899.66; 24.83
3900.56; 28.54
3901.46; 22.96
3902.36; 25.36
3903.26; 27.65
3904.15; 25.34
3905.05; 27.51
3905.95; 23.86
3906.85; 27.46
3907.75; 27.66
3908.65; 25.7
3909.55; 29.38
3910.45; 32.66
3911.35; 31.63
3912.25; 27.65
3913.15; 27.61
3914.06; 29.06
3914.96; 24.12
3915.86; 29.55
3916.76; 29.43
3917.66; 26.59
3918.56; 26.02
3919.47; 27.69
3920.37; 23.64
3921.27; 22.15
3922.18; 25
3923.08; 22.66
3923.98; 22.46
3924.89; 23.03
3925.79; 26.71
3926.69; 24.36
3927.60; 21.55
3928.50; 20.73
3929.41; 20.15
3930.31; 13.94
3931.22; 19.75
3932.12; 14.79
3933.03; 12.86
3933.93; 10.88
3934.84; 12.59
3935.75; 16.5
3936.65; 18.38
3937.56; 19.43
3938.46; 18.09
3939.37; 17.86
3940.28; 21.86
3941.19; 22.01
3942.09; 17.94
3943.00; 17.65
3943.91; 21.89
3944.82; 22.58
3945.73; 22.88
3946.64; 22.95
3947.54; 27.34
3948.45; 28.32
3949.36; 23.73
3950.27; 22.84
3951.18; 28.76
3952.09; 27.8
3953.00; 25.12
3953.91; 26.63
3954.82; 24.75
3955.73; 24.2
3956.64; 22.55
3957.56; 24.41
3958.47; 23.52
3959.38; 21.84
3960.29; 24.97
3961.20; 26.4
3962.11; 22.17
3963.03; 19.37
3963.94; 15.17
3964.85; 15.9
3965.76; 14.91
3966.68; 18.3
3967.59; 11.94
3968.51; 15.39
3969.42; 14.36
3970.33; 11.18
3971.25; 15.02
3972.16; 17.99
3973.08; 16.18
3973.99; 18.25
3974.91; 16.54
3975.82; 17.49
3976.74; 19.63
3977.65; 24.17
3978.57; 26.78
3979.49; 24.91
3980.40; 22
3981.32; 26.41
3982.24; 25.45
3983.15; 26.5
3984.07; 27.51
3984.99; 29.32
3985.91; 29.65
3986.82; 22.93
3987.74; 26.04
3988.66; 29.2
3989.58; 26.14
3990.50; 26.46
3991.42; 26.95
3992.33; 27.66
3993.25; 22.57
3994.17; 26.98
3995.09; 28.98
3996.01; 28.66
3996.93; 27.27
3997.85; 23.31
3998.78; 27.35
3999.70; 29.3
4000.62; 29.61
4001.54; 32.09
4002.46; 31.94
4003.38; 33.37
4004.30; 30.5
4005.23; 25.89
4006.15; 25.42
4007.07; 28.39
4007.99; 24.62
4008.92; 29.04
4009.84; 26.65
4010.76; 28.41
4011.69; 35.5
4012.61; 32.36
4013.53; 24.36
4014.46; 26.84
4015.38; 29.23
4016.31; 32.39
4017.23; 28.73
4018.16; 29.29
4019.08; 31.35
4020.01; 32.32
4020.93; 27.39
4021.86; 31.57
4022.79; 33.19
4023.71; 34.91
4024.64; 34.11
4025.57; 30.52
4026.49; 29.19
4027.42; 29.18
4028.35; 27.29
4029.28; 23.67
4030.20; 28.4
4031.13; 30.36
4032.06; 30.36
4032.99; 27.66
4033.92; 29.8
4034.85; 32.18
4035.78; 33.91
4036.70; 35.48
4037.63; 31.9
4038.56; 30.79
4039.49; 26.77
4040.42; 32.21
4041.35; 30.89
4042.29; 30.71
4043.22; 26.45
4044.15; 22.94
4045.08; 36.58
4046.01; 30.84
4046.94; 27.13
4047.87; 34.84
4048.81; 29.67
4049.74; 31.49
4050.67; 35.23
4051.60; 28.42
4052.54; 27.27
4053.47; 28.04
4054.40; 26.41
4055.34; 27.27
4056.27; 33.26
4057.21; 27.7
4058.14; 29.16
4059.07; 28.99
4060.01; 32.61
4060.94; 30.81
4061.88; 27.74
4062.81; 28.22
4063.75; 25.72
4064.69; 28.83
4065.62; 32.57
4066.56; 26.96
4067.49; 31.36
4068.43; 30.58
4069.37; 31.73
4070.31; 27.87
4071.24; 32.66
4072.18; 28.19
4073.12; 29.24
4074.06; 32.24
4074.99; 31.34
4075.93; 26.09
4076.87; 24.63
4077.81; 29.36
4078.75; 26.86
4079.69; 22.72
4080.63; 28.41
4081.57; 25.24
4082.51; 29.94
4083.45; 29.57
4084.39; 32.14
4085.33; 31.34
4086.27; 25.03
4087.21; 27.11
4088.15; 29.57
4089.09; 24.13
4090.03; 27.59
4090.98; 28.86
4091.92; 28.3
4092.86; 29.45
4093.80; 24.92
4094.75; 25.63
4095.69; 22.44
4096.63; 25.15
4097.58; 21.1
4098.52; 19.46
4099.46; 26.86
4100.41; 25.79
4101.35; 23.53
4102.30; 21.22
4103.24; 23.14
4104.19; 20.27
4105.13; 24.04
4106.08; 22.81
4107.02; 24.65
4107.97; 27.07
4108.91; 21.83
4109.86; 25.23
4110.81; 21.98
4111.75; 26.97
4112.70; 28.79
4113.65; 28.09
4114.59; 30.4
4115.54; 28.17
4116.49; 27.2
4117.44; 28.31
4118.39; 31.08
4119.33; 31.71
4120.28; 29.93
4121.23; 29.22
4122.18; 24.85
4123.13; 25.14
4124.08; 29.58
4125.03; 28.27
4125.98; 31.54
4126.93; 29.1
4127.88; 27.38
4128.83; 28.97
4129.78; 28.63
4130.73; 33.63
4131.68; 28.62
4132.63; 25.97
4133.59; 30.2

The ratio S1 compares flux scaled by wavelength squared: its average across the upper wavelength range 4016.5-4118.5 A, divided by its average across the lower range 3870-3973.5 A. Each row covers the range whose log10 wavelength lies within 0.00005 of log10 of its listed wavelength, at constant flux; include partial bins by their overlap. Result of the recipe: 1.4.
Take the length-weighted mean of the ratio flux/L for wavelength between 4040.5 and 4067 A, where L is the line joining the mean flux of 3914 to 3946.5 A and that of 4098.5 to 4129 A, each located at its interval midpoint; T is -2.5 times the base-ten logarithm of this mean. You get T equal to -0.191 mag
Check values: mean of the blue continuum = 21.2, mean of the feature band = 29.6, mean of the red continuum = 26.5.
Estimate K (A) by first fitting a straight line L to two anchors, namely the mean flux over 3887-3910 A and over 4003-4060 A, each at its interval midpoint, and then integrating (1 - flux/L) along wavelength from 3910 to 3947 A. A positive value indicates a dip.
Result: 2.8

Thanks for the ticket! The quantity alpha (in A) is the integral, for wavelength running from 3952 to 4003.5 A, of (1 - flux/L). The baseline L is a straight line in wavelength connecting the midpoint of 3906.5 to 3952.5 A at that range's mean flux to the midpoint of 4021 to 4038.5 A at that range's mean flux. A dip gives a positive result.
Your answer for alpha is 6.5 A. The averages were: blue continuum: 23.1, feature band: 23.5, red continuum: 30.7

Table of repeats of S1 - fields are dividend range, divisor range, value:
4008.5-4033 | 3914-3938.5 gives 1.46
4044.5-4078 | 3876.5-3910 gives 1.54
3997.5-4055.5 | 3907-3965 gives 1.36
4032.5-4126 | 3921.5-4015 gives 1.28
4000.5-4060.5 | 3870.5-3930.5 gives 1.41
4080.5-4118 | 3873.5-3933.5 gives 1.29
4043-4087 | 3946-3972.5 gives 1.44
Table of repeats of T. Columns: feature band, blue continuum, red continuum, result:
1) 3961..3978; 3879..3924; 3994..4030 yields 0.48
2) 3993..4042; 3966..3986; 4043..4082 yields -0.20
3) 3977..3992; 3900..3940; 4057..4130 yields -0.06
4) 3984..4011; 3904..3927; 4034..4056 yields 0.05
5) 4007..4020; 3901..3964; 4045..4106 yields -0.13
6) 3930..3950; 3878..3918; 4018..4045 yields 0.28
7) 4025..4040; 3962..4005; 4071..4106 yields -0.20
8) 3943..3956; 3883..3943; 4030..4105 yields -0.06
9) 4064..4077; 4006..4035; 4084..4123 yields -0.08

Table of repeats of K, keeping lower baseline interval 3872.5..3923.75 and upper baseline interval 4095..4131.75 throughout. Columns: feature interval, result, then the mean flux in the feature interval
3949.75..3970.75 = 2.4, 21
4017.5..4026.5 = -2.4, 31.4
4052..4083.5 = -3.9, 28.8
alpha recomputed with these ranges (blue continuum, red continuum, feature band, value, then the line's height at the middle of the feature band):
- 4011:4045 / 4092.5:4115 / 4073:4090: -1.2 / 26.2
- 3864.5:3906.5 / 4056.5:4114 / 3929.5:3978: 6.7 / 23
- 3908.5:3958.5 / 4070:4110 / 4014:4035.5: -4.3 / 25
